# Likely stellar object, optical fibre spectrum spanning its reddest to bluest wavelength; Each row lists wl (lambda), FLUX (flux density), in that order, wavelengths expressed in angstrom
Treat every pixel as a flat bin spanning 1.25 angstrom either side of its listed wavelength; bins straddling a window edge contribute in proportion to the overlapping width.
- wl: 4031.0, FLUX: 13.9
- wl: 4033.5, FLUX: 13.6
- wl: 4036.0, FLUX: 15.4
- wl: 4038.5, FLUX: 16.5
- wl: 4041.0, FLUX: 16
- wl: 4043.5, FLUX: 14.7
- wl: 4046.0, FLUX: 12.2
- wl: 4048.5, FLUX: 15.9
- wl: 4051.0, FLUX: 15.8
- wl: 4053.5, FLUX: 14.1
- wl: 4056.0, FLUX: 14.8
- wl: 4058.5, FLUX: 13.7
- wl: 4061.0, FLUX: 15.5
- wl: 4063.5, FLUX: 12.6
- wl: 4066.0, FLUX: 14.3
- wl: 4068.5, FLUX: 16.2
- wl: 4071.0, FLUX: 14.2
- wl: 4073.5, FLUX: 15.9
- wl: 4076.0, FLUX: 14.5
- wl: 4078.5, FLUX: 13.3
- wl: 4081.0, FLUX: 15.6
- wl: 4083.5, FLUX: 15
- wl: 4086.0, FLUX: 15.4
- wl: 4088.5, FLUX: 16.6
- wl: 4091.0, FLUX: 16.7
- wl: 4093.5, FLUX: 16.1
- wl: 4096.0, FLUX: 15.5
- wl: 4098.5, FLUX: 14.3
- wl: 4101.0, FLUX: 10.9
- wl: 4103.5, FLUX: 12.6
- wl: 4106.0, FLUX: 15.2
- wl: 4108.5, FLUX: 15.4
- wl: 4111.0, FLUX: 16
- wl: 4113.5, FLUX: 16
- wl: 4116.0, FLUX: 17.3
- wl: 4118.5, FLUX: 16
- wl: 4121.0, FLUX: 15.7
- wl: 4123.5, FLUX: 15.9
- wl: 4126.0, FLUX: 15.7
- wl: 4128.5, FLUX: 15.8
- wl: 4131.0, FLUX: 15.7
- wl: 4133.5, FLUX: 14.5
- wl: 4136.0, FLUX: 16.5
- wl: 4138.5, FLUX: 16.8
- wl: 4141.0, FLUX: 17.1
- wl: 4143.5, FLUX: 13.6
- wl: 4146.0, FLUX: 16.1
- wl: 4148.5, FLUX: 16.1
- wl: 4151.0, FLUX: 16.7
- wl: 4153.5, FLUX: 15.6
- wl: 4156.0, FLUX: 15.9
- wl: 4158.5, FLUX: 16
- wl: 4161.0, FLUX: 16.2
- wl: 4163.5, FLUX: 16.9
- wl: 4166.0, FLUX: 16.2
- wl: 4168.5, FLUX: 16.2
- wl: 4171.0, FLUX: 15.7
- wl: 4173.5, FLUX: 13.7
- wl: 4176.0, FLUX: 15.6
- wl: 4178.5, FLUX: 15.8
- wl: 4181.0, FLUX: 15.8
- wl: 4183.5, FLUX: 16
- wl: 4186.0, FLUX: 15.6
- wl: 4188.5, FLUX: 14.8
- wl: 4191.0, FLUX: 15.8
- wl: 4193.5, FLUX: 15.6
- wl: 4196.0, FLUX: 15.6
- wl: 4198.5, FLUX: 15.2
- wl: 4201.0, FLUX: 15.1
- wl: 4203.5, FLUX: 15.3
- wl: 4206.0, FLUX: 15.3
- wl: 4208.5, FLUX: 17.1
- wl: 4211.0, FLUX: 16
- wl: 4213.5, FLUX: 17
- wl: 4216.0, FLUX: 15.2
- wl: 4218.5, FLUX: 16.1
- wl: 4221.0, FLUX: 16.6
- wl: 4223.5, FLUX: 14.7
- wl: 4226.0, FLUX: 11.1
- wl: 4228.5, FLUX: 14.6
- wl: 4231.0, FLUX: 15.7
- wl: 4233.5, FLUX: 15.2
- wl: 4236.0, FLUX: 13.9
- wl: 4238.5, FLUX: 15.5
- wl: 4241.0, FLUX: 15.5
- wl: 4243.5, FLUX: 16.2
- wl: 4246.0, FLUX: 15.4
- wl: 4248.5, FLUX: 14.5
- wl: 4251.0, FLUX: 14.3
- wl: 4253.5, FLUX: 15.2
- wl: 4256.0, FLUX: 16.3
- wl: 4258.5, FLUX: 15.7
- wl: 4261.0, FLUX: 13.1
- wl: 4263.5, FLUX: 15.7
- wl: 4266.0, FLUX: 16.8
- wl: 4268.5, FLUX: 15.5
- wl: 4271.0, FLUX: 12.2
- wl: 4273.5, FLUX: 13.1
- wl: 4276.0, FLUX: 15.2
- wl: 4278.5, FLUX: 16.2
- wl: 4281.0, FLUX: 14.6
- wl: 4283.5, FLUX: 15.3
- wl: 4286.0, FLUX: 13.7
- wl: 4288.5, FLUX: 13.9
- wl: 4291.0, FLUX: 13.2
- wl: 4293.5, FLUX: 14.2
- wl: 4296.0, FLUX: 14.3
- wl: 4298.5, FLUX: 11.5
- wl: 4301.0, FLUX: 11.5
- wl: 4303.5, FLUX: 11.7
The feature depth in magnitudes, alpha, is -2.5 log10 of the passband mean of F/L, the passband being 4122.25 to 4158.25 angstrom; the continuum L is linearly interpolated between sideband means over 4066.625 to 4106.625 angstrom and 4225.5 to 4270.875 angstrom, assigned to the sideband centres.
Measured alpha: -0.07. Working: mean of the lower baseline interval 14.9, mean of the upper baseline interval 15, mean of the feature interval 15.9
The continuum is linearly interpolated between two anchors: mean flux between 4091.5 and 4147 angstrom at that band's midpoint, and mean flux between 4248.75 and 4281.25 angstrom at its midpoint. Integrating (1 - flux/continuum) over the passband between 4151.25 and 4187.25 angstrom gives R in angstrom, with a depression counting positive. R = -1.4 angstrom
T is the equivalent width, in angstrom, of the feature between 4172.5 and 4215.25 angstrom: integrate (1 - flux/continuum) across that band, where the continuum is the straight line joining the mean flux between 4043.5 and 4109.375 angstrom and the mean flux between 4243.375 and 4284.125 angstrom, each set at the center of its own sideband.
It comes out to -2.1 angstrom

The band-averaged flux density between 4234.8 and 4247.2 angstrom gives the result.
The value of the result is 15.3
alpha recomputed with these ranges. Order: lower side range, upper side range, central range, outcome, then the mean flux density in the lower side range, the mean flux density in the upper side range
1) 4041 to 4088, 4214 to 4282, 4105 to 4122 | -0.08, 14.7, 15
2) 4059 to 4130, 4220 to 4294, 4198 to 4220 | -0.07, 15.1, 14.8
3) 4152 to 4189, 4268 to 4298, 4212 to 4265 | -0.02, 15.8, 14.2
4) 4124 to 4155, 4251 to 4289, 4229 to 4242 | 0.00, 15.9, 14.8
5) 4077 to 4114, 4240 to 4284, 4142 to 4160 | -0.05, 14.9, 15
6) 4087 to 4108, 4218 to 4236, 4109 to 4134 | -0.08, 14.8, 14.7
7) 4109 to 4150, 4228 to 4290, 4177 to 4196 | -0.01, 15.9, 14.9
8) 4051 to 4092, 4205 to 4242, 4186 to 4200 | -0.01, 14.9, 15.3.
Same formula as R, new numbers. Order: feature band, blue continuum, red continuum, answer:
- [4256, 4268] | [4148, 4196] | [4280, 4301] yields -1.1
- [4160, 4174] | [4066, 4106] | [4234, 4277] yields -1.0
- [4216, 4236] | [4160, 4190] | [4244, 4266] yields 0.7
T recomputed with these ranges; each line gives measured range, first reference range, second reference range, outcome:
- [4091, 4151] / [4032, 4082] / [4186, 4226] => -1.6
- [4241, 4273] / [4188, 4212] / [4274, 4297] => -0.4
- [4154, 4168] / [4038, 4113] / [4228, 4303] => -1.4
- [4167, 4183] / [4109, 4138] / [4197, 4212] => 0.3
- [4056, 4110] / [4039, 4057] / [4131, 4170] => 1.8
